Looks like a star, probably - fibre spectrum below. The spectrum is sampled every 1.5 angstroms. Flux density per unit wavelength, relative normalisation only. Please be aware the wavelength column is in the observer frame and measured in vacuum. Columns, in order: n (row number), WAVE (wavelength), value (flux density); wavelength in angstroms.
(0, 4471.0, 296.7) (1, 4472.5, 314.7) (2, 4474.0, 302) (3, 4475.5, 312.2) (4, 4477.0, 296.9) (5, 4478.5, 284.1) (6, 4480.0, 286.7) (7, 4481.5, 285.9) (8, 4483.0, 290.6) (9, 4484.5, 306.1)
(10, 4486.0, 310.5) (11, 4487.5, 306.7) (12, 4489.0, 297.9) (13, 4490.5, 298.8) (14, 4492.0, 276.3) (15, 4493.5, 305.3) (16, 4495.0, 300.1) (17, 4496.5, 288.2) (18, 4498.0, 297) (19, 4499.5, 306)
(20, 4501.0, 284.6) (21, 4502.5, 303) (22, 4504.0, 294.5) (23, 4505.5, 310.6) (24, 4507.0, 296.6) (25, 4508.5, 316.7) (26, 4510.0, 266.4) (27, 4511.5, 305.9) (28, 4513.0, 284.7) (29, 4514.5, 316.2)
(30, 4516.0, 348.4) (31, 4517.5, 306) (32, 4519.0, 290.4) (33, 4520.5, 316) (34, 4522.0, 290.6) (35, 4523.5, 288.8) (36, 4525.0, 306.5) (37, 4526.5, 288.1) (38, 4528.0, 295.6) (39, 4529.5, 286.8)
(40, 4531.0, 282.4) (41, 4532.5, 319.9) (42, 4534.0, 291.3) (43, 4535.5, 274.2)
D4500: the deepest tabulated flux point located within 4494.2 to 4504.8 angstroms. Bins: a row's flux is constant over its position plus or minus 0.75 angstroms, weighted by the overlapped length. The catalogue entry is 284.6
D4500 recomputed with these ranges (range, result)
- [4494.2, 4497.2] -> 288.2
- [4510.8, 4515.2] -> 284.7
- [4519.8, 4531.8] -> 282.4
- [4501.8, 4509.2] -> 294.5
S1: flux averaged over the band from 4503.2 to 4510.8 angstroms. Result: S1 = 297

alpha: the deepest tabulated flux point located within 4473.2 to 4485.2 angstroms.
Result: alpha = 284.1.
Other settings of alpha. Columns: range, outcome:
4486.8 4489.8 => 297.9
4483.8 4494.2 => 276.3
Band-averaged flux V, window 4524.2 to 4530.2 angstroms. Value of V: 294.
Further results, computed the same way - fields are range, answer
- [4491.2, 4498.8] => 293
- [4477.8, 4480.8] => 285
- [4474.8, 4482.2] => 293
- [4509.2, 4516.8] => 304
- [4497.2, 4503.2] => 298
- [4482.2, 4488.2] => 303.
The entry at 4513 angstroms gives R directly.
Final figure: 284.7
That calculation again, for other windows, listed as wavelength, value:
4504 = 294.5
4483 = 290.6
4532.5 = 319.9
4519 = 290.4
